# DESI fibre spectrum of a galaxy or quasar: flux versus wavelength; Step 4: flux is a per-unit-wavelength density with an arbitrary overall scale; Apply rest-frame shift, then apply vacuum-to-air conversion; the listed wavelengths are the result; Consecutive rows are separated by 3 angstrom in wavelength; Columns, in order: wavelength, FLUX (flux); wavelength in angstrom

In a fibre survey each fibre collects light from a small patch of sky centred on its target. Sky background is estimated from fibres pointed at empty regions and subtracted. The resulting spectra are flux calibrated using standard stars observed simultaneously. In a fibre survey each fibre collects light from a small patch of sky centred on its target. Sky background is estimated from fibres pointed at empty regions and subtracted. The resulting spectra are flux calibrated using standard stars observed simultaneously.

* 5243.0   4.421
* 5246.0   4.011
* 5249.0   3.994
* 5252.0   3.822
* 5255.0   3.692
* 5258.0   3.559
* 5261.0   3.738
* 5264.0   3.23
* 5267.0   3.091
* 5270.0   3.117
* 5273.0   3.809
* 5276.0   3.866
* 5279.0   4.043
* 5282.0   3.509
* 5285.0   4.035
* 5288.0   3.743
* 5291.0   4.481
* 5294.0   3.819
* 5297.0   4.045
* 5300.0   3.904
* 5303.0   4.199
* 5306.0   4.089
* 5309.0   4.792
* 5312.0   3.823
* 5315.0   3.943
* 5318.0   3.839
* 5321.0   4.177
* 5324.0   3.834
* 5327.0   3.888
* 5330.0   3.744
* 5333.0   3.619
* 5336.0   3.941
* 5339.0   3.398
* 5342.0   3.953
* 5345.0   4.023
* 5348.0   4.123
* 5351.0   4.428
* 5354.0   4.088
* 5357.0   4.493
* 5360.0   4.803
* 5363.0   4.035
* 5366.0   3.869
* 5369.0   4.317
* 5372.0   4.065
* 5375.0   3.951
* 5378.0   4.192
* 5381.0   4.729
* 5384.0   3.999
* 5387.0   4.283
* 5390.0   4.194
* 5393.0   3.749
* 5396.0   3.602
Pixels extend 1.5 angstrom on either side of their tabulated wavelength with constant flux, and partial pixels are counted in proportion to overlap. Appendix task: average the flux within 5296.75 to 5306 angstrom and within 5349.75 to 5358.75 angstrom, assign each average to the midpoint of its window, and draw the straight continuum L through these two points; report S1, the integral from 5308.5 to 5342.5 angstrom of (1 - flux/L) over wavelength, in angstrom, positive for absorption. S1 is 2.4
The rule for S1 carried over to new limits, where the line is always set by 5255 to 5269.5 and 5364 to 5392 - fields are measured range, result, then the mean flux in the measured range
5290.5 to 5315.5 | -3.0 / 4.11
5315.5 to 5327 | -0.4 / 3.94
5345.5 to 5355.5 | -0.5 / 4.19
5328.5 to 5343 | 0.6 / 3.72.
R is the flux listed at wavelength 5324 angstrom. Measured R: 3.834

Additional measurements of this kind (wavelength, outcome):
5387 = 4.283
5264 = 3.23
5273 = 3.809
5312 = 3.823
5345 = 4.023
